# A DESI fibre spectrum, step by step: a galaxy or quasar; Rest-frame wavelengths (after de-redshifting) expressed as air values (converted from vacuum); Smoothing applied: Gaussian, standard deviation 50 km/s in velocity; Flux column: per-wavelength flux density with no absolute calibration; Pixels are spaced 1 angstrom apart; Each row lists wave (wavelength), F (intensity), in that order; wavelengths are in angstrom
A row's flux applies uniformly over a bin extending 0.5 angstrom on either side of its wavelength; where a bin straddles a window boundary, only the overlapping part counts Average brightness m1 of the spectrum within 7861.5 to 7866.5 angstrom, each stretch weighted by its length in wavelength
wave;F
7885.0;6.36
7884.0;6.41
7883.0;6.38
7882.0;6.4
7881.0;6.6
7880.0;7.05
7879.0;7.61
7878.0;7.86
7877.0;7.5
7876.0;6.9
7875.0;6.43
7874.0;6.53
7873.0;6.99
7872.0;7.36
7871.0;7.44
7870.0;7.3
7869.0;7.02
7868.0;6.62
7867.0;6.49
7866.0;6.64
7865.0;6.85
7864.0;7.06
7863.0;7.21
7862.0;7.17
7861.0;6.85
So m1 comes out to 6.99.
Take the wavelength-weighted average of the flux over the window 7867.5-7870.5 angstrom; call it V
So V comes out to 6.98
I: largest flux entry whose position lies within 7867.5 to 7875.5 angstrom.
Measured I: 7.44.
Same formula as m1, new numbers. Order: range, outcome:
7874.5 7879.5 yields 7.26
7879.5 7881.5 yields 6.82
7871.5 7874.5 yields 6.96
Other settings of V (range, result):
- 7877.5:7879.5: 7.74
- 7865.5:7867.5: 6.56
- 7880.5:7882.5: 6.5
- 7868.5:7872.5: 7.28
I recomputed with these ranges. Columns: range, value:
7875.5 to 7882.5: 7.86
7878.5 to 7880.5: 7.61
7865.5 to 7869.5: 7.02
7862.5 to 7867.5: 7.21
